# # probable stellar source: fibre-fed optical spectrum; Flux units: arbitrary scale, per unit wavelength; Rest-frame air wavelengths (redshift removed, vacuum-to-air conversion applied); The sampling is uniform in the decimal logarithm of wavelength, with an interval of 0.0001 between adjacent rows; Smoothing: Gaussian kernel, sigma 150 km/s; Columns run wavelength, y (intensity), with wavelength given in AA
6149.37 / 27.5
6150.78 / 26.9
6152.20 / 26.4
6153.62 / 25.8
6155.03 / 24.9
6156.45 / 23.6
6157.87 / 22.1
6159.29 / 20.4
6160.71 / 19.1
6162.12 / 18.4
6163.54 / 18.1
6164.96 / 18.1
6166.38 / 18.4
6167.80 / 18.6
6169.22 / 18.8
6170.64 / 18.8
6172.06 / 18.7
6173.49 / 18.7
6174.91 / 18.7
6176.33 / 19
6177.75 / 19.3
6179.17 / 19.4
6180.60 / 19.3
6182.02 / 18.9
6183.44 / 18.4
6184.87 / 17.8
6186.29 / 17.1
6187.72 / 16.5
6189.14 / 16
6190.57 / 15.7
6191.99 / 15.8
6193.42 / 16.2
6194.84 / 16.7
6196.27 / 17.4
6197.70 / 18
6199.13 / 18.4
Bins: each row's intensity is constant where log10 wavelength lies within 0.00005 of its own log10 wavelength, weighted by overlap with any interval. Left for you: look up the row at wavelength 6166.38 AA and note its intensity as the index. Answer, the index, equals 18.4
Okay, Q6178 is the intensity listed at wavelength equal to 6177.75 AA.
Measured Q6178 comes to 19.3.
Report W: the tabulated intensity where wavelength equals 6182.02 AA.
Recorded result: 18.9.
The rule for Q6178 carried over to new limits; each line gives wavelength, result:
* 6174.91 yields 18.7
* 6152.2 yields 26.4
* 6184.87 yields 17.8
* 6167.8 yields 18.6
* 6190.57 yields 15.7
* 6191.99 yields 15.8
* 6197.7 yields 18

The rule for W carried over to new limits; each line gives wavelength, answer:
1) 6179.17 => 19.4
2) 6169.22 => 18.8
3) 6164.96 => 18.1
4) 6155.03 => 24.9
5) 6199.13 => 18.4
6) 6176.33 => 19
